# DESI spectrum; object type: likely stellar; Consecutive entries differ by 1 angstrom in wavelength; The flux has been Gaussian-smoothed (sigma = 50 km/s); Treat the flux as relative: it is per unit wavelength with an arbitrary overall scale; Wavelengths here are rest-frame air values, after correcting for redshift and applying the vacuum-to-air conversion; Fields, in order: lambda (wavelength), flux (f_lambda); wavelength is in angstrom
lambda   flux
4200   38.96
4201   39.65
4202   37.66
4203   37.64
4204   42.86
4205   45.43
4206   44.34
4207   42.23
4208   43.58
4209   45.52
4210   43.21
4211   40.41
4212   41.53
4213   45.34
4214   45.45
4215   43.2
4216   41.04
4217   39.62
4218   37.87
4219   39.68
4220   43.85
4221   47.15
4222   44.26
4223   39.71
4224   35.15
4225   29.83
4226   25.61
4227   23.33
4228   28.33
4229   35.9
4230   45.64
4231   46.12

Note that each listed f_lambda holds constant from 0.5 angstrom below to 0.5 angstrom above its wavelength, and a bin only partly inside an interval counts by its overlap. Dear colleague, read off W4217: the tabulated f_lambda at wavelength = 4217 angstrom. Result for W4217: 39.62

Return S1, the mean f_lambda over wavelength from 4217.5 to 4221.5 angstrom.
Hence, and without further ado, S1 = 42.1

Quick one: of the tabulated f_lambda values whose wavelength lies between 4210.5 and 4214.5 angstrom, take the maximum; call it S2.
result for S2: 45.45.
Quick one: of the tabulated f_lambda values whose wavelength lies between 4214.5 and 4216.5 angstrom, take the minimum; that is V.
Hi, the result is 41.04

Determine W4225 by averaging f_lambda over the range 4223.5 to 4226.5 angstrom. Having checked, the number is 30.2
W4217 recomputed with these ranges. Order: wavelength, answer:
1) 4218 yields 37.87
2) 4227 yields 23.33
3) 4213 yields 45.34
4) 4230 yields 45.64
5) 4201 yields 39.65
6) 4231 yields 46.12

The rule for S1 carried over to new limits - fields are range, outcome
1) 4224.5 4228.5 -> 26.8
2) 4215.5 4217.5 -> 40.3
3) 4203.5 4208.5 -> 43.7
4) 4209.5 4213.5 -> 42.6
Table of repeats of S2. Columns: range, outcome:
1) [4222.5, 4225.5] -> 39.71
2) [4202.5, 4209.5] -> 45.52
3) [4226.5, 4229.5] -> 35.9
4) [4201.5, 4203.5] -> 37.66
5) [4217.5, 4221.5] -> 47.15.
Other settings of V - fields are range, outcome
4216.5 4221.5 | 37.87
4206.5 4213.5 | 40.41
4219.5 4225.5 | 29.83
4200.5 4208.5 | 37.64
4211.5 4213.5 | 41.53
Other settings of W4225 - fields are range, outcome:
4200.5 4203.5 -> 38.3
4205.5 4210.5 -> 43.8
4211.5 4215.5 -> 43.9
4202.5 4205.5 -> 42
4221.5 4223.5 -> 42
